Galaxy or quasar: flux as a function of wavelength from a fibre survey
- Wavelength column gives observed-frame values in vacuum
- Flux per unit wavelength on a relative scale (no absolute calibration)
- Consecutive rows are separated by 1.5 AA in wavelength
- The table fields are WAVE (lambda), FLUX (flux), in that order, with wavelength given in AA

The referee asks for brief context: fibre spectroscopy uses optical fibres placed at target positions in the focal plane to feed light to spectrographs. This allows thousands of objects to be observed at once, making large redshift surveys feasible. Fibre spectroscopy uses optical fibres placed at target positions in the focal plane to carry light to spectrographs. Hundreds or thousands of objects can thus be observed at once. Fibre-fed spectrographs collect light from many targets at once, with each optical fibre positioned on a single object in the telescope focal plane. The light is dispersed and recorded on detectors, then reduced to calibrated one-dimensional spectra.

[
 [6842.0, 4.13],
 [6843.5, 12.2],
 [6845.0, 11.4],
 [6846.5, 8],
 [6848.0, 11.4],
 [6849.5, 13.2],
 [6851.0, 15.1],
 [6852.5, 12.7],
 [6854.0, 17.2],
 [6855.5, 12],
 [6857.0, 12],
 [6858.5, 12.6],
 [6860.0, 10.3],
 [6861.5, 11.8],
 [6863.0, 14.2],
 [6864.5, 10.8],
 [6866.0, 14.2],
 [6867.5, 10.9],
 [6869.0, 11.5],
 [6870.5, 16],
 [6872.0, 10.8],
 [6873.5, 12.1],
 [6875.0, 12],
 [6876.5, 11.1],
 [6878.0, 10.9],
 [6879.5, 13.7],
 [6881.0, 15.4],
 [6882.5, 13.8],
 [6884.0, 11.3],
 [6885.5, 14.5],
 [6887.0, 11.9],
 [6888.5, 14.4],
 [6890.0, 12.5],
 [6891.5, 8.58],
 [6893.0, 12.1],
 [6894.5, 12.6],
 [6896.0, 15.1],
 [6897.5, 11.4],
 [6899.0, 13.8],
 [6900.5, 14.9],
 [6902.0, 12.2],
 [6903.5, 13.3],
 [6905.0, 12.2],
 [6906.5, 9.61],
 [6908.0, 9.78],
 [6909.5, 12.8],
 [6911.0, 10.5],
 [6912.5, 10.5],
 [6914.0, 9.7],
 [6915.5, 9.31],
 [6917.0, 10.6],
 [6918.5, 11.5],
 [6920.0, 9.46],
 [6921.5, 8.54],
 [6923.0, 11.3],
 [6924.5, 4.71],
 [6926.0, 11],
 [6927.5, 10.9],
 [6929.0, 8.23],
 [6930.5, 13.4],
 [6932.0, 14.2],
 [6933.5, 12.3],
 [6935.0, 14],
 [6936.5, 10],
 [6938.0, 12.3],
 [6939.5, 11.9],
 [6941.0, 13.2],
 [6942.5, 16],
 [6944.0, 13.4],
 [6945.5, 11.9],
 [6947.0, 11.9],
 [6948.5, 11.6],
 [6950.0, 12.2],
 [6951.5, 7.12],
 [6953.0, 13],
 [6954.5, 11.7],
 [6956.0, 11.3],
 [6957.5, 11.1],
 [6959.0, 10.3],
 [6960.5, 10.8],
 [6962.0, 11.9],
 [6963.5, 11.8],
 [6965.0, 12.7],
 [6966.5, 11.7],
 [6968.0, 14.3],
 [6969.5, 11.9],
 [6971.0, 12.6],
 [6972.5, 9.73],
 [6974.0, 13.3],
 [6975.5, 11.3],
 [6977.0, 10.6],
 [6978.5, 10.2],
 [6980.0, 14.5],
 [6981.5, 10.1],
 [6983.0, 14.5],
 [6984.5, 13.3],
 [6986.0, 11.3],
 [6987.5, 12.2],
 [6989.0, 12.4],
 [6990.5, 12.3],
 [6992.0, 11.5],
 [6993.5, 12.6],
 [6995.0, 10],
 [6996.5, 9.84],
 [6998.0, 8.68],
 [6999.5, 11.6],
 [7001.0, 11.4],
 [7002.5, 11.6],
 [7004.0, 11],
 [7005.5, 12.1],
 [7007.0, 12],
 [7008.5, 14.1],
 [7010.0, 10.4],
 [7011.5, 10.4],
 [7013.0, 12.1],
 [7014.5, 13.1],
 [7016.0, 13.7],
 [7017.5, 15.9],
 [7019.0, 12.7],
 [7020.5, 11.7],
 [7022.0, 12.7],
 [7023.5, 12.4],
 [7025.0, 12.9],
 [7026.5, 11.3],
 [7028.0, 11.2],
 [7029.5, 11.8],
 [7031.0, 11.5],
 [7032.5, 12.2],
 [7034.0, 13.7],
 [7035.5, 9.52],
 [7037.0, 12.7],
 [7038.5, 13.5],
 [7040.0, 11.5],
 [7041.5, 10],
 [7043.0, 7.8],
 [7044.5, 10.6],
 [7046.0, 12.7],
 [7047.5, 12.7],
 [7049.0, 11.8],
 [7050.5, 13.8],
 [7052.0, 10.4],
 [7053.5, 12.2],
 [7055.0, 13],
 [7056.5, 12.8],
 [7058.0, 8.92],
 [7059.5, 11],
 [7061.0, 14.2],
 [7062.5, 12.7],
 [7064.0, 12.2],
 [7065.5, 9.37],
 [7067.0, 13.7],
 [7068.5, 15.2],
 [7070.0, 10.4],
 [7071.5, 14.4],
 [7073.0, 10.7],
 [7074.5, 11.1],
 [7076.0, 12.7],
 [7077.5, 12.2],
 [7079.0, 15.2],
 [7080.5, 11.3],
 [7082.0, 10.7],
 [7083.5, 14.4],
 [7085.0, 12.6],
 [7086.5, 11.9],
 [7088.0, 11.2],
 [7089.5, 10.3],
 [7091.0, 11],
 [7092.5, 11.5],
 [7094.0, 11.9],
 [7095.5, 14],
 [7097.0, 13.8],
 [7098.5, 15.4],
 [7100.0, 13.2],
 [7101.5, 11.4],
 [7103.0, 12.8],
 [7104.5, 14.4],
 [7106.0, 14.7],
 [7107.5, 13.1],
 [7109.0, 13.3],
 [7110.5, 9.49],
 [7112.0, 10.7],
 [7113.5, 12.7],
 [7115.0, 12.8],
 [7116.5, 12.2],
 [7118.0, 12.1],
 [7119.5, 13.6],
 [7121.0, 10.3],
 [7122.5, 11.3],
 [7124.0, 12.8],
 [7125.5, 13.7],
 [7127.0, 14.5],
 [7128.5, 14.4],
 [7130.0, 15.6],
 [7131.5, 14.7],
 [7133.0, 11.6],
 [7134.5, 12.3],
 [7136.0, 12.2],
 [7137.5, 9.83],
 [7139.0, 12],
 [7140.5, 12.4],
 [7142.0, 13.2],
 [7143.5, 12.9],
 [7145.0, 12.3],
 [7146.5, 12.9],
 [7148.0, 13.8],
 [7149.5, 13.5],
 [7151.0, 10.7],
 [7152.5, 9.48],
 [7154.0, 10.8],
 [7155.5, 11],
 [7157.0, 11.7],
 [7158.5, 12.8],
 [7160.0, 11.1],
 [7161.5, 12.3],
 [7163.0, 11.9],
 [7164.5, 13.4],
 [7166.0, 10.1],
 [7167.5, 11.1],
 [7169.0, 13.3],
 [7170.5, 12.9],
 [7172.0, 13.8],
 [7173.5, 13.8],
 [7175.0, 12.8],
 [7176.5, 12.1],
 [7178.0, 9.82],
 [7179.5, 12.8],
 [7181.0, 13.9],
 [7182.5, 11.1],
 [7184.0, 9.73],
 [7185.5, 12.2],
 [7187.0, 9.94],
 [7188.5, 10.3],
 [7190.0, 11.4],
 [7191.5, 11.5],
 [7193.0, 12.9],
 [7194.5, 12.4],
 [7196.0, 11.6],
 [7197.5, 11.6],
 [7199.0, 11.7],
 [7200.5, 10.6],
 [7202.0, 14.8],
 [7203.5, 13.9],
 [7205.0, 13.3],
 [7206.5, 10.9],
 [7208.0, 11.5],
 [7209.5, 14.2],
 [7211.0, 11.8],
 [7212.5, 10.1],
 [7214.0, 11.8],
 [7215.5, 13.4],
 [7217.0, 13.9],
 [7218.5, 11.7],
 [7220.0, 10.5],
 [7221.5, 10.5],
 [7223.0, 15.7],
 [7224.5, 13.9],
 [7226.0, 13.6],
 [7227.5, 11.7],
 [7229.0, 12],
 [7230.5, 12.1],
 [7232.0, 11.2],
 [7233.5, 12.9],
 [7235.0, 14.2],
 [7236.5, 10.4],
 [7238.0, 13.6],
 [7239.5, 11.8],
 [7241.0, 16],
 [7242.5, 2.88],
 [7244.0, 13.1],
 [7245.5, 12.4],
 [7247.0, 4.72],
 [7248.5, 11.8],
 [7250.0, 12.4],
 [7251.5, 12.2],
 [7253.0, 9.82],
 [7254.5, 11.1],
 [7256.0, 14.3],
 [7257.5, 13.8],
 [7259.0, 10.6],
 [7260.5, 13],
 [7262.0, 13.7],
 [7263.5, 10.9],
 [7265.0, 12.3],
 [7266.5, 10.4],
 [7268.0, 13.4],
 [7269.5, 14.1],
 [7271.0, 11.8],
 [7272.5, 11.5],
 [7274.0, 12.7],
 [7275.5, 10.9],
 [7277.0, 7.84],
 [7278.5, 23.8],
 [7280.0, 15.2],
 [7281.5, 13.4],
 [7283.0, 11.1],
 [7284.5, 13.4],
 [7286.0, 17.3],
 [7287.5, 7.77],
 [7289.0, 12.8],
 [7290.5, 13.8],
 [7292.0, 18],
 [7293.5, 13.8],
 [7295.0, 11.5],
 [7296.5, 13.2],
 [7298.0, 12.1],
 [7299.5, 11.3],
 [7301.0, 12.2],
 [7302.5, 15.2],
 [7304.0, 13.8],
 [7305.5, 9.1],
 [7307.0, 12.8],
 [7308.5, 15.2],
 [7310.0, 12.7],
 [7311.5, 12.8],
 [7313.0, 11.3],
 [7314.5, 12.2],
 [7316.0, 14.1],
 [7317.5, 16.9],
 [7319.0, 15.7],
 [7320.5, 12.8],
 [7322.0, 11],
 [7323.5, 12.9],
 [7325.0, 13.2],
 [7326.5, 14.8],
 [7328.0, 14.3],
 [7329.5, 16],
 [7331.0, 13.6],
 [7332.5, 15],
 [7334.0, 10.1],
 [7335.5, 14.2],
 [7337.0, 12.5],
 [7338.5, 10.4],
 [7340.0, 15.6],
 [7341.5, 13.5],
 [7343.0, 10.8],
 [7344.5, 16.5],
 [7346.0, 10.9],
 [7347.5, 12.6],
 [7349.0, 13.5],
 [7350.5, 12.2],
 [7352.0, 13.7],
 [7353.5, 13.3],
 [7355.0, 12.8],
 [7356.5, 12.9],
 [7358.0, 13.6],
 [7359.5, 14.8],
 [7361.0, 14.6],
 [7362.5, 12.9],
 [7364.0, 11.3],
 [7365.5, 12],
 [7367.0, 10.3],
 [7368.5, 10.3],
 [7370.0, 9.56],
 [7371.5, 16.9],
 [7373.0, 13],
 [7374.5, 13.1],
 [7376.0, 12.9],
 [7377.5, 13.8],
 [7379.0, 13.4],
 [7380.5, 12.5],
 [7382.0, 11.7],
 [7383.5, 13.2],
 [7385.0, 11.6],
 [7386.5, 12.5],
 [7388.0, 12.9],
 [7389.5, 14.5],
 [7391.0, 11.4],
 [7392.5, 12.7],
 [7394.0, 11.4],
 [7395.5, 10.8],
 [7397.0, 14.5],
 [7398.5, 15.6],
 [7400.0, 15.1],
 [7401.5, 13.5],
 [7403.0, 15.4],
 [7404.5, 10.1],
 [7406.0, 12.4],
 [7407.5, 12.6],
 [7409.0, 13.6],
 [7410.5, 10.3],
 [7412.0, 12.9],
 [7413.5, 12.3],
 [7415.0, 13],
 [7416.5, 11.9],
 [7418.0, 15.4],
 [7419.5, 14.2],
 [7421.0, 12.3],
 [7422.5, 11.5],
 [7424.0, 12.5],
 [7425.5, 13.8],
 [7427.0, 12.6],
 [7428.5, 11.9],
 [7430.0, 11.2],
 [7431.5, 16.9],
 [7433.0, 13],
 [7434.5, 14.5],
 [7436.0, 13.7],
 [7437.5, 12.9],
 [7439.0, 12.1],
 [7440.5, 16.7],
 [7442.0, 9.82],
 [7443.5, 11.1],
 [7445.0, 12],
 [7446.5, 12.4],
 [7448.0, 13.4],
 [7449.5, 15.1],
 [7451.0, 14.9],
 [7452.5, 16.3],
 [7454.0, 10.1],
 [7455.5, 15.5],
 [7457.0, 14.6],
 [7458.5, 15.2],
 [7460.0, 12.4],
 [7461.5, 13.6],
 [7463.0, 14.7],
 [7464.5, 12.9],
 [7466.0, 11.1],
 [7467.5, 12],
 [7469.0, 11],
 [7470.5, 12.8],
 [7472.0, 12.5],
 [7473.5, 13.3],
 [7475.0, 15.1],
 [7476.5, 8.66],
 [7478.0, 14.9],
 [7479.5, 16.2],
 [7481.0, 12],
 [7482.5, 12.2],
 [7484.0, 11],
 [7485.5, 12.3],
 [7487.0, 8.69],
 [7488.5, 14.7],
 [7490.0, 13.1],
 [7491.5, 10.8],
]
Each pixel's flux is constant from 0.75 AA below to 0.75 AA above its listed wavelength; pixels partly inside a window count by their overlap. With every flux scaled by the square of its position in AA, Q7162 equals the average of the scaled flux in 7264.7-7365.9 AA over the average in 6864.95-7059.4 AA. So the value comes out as 1.23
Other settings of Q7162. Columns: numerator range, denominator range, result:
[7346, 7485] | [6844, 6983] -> 1.25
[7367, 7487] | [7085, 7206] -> 1.14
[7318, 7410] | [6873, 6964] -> 1.26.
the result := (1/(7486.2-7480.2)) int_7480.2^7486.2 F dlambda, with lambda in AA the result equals 11.9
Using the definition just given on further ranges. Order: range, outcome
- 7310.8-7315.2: 12.1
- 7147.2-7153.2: 11.9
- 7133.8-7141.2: 11.7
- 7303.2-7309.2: 12.7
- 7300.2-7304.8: 13.7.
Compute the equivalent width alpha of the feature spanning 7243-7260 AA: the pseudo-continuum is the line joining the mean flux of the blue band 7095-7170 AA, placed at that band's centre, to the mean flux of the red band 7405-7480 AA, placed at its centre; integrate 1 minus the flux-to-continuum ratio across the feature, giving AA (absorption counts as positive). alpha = 1.8 AA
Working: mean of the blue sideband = 12.5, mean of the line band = 11.4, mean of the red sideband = 13.1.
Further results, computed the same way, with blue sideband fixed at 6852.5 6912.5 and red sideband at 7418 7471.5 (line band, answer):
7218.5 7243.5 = 1.6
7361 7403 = 1.0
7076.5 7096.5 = 0.8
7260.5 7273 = 0.6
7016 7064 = 2.4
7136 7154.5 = 1.1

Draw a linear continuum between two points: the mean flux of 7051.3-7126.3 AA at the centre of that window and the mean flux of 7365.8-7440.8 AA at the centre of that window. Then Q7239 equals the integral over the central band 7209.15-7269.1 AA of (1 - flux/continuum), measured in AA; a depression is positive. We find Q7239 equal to 2.9 AA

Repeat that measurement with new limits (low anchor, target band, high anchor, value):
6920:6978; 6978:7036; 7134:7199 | -1.6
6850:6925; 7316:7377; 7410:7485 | -1.5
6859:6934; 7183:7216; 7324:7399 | 1.8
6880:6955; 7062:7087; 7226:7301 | -0.7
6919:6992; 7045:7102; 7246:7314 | -1.4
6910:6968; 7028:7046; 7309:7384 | 0.5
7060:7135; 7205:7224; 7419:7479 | 0.8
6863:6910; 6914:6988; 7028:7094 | 4.3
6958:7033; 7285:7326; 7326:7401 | -1.0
